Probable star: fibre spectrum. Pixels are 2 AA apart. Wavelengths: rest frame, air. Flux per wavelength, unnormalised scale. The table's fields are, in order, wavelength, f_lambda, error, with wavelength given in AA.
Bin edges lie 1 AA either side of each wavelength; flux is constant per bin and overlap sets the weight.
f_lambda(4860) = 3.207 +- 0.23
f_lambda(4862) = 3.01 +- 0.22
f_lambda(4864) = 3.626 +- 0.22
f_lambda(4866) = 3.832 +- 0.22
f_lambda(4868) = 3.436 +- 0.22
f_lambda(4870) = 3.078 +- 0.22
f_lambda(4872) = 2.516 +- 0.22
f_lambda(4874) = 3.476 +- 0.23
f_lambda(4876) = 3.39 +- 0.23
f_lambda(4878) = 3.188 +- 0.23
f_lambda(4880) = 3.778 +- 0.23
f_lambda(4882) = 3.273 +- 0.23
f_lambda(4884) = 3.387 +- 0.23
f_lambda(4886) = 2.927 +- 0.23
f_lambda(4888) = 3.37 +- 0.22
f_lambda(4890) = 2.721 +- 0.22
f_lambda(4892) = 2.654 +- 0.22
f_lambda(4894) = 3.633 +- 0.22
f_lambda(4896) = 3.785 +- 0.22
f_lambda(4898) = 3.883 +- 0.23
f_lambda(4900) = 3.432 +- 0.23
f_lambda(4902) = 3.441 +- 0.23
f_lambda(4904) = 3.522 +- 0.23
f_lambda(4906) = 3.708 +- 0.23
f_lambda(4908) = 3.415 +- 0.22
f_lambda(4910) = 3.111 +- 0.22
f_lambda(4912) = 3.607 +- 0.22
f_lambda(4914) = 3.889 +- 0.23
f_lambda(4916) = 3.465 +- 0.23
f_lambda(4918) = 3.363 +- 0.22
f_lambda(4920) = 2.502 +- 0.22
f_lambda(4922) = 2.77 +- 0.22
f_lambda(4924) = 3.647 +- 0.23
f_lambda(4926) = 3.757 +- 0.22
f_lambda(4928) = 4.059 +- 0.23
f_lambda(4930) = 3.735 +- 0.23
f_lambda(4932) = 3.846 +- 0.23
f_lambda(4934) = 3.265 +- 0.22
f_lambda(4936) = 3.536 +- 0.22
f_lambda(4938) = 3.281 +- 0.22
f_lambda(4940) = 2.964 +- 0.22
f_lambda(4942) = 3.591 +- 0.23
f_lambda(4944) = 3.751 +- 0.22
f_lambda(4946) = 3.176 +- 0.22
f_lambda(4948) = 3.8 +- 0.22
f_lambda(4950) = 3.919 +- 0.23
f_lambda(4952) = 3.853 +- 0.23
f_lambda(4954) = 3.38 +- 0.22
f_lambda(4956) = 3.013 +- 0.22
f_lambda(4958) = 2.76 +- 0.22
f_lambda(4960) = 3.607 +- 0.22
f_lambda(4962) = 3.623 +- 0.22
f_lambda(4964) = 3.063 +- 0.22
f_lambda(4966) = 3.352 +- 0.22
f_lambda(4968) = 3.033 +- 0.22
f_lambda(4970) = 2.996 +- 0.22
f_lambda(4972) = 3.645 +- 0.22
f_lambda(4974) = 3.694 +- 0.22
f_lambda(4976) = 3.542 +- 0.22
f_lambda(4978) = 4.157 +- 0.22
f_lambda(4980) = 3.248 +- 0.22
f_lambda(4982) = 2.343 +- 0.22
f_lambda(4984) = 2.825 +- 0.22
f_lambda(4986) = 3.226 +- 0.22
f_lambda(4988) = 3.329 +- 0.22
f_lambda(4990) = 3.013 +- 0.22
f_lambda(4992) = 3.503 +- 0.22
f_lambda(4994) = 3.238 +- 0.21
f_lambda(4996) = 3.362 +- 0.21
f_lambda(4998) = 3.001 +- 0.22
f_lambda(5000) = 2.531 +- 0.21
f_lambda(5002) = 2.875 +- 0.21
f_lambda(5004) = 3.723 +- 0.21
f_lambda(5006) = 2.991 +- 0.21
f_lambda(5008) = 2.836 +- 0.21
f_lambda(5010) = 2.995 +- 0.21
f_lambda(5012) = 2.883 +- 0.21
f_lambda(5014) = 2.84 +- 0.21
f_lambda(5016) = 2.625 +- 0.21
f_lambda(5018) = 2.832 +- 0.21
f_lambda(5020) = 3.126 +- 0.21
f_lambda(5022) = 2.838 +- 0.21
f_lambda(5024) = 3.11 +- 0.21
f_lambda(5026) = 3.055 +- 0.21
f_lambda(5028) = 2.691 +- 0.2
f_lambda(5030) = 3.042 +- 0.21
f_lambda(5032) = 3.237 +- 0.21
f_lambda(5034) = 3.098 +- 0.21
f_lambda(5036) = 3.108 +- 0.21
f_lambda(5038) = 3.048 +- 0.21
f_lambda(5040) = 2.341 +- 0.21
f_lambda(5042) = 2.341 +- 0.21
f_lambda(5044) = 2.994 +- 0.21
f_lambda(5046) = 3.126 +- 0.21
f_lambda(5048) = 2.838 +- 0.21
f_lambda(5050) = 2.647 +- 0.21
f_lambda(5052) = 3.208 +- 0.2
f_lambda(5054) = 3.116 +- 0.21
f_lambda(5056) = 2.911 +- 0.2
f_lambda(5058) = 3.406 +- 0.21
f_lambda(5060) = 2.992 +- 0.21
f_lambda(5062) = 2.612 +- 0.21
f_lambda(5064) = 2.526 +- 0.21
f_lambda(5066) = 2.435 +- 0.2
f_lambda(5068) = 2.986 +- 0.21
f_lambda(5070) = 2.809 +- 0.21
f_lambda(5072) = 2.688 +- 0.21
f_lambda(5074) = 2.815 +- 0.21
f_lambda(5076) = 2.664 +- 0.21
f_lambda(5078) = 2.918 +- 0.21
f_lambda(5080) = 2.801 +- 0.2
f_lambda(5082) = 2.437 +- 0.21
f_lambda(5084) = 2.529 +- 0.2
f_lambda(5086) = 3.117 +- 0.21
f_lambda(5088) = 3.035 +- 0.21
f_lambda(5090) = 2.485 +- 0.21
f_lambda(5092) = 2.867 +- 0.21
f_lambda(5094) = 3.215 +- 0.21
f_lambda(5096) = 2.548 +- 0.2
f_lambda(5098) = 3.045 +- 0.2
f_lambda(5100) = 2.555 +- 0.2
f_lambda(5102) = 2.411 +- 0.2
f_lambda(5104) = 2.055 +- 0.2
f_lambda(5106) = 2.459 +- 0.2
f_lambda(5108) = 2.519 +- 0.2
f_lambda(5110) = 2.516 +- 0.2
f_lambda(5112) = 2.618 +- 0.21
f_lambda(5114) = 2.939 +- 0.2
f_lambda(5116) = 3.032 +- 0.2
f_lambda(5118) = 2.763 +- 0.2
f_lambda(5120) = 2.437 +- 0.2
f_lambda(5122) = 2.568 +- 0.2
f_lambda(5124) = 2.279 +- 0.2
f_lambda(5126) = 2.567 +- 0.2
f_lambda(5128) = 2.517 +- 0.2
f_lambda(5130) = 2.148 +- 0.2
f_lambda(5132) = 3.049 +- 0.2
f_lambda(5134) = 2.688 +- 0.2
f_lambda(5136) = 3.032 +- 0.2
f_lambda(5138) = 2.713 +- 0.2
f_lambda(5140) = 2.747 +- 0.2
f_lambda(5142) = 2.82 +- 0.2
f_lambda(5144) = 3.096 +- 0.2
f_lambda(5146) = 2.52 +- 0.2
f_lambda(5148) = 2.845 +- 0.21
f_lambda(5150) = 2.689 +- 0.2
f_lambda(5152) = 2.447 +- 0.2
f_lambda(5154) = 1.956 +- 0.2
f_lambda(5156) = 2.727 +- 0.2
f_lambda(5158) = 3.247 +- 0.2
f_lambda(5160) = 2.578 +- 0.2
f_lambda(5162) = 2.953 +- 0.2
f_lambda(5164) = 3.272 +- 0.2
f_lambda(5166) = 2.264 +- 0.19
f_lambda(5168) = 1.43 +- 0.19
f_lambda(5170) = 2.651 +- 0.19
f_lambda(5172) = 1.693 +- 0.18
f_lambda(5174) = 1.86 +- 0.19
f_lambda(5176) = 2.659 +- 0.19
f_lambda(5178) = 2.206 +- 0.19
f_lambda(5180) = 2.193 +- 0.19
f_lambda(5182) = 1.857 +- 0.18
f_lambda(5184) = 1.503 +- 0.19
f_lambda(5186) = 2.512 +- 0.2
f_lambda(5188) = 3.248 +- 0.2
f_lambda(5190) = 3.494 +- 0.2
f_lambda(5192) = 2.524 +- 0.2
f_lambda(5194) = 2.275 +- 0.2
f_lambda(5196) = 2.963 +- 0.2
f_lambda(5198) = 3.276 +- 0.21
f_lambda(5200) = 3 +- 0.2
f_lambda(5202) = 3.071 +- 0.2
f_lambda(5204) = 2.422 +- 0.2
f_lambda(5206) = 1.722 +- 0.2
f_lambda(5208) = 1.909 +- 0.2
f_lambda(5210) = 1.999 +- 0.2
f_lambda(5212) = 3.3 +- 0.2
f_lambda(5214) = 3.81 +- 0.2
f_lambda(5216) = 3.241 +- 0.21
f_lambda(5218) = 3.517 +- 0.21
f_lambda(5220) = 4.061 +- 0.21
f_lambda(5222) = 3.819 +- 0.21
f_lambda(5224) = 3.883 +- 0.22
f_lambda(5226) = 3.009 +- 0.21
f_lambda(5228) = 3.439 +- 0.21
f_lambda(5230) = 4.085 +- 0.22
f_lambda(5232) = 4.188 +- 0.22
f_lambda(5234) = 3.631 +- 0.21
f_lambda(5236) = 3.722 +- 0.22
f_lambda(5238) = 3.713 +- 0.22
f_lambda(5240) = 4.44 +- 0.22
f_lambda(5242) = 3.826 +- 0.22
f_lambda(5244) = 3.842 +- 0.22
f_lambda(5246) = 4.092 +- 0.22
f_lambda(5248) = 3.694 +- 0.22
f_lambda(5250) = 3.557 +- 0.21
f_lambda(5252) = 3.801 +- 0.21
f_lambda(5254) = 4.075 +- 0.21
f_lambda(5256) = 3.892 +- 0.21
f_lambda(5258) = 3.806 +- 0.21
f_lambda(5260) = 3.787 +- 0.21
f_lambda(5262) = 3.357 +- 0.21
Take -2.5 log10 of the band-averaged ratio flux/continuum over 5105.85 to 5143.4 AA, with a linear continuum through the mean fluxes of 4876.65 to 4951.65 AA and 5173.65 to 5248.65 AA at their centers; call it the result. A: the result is 0.20 mag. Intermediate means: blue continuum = 3.44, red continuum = 3.11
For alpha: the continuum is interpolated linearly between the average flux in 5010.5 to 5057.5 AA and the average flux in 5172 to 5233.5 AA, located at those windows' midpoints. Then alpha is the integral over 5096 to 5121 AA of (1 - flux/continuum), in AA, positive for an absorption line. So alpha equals 2.6 AA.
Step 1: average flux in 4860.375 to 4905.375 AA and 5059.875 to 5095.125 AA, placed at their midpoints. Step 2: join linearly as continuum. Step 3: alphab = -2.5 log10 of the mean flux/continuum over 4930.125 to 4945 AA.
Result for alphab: -0.10 mag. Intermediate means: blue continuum 3.34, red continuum 2.77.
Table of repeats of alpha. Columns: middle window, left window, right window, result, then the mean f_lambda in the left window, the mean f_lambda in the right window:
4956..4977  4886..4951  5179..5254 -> 0.6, 3.45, 3.22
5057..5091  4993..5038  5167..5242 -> 2.3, 3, 2.94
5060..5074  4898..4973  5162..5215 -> 1.2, 3.44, 2.51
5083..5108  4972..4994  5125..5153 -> 1.6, 3.3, 2.71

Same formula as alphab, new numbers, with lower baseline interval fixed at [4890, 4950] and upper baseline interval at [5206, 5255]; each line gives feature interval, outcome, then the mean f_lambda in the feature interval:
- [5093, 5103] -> 0.27 mag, 2.75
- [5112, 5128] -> 0.31 mag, 2.64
